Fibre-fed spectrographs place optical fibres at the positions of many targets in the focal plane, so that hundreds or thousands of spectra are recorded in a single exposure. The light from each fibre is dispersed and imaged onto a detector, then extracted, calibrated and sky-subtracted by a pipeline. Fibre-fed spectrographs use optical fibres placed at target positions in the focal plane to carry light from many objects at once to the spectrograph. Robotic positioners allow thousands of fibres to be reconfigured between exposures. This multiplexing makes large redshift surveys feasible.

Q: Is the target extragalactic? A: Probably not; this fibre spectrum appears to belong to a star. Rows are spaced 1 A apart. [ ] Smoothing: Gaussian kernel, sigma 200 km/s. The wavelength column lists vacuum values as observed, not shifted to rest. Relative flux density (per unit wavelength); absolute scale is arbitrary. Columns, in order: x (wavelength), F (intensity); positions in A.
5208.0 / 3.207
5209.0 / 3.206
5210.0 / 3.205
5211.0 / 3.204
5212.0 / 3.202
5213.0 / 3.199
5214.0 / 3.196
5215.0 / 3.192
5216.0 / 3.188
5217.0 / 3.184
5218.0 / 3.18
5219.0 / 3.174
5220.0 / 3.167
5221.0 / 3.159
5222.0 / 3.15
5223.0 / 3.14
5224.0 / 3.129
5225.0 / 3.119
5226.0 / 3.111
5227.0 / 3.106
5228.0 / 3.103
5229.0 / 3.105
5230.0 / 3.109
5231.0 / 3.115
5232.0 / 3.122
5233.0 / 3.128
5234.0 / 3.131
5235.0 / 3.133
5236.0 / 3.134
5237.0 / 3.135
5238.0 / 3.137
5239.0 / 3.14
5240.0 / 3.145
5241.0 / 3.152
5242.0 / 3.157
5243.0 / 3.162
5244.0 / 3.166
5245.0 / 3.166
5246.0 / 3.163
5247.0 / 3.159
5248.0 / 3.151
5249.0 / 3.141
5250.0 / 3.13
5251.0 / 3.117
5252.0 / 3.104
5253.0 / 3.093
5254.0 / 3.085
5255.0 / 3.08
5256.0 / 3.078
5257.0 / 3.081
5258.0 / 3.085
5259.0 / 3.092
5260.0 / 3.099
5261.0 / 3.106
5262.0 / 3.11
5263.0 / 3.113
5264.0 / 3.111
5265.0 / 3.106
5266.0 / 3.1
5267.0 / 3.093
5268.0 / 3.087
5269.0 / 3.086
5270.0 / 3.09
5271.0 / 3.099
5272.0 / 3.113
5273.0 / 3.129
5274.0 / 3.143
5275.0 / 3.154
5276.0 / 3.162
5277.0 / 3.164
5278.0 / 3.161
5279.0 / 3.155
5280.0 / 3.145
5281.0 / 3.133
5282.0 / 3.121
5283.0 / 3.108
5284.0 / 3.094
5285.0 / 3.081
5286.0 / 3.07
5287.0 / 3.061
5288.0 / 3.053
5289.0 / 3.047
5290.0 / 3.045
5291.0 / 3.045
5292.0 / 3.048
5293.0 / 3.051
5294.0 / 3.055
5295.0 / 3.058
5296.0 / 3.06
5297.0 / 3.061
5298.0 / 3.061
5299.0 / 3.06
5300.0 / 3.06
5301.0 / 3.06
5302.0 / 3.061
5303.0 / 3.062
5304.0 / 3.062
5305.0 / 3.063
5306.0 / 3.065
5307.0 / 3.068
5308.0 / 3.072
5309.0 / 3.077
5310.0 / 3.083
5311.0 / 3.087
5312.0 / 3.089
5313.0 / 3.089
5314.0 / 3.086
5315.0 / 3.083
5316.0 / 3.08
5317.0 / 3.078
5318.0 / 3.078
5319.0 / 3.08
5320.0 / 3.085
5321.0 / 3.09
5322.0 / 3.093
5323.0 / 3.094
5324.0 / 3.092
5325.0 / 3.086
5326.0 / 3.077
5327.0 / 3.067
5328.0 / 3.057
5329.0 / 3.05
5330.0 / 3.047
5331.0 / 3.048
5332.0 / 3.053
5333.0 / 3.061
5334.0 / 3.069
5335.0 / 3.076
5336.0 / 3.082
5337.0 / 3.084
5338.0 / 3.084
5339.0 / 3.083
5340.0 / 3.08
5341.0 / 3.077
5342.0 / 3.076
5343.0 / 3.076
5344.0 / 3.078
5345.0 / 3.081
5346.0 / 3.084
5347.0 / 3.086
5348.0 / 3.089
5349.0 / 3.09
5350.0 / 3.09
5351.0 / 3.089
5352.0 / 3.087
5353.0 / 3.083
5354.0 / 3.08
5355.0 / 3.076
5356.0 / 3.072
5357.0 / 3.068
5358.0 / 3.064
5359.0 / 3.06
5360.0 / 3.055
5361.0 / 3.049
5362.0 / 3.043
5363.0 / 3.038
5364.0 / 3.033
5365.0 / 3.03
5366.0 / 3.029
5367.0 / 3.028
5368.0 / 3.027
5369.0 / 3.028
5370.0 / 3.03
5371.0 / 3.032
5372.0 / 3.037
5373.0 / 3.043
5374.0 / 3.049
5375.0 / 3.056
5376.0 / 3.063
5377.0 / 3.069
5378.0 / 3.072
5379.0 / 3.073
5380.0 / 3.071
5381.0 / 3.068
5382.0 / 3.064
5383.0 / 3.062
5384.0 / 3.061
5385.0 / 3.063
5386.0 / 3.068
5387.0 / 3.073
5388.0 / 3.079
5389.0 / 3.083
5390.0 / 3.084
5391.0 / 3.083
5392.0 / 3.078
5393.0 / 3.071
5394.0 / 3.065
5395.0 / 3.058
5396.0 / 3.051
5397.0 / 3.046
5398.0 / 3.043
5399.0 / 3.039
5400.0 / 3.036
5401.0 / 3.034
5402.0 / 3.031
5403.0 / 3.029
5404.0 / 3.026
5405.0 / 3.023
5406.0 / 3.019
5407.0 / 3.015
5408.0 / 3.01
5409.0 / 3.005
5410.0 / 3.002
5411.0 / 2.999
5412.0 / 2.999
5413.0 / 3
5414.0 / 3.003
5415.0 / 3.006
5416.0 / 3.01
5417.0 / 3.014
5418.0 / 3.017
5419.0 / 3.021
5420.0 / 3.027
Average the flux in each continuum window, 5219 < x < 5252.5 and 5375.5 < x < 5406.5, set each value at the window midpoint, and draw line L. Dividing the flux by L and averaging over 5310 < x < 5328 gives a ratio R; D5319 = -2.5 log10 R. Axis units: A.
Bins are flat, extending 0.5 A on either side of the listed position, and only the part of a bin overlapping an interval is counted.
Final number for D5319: 0.00 mag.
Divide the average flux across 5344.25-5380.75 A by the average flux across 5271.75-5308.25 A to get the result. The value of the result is 0.99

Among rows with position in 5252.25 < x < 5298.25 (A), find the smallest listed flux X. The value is 3.045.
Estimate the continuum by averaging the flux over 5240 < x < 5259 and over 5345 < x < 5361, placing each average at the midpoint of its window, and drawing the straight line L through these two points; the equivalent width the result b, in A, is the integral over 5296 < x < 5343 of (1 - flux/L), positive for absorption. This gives 0.3 A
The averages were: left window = 3.13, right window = 3.08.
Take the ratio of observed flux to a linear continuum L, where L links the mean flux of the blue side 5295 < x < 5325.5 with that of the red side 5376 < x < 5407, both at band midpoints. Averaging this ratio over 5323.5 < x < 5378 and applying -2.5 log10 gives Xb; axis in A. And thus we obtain 0.001 mag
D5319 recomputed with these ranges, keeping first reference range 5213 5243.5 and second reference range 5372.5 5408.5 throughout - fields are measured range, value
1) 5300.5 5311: 0.012 mag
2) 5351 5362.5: 0.002 mag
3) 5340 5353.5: -0.002 mag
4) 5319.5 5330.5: 0.005 mag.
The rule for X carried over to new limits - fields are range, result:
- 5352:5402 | 3.027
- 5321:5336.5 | 3.047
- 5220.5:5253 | 3.093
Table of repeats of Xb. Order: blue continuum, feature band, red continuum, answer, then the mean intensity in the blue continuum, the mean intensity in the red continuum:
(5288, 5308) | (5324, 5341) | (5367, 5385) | -0.005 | 3.06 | 3.05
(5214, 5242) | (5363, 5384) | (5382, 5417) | 0.002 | 3.14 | 3.04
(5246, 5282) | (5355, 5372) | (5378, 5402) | 0.011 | 3.12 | 3.06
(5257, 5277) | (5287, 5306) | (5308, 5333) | 0.012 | 3.11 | 3.08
